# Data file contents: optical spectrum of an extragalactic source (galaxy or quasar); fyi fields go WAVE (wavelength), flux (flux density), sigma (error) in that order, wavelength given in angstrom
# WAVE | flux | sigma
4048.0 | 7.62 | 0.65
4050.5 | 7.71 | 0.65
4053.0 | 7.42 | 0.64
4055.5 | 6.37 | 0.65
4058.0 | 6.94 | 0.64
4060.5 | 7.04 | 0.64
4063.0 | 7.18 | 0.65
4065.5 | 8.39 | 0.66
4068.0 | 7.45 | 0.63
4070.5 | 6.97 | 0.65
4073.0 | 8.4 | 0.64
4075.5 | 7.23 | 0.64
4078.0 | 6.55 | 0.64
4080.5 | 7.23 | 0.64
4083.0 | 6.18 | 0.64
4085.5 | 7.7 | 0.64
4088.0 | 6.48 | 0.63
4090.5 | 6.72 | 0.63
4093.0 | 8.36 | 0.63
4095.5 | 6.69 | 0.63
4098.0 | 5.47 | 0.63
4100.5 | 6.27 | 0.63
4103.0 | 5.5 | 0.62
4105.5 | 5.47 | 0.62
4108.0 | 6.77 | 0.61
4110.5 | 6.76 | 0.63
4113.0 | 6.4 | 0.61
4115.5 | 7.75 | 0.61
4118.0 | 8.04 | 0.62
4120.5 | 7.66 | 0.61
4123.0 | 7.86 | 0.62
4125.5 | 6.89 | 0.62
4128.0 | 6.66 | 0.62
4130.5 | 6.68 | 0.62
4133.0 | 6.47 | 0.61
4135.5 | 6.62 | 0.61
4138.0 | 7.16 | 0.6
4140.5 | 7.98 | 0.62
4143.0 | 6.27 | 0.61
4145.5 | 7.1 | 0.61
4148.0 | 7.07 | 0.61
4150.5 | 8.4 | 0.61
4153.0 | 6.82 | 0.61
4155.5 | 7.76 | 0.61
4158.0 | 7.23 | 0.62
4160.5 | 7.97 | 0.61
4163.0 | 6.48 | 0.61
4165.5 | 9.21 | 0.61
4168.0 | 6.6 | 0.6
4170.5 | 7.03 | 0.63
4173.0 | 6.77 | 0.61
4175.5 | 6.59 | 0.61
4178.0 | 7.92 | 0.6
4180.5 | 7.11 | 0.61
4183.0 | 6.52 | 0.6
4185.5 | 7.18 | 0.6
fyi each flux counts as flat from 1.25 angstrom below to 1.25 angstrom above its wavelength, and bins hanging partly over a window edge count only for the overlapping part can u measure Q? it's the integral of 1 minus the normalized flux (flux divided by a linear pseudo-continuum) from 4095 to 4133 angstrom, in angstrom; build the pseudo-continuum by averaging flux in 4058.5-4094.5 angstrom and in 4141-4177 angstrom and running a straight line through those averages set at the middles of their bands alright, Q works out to 2.8 angstrom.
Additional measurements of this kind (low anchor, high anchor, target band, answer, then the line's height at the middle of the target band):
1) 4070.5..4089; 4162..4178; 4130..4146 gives 0.6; 7.16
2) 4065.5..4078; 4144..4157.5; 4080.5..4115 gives 4.1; 7.47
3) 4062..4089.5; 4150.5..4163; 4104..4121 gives 1.0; 7.34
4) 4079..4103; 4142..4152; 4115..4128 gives -1.0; 6.99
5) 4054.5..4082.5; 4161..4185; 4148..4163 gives -0.7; 7.17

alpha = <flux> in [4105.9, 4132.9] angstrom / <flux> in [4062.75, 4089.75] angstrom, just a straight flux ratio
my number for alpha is 1.0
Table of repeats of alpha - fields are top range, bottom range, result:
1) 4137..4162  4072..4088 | 1.03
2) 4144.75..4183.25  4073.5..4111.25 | 1.10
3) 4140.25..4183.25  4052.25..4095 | 1.01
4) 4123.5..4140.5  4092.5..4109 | 1.10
